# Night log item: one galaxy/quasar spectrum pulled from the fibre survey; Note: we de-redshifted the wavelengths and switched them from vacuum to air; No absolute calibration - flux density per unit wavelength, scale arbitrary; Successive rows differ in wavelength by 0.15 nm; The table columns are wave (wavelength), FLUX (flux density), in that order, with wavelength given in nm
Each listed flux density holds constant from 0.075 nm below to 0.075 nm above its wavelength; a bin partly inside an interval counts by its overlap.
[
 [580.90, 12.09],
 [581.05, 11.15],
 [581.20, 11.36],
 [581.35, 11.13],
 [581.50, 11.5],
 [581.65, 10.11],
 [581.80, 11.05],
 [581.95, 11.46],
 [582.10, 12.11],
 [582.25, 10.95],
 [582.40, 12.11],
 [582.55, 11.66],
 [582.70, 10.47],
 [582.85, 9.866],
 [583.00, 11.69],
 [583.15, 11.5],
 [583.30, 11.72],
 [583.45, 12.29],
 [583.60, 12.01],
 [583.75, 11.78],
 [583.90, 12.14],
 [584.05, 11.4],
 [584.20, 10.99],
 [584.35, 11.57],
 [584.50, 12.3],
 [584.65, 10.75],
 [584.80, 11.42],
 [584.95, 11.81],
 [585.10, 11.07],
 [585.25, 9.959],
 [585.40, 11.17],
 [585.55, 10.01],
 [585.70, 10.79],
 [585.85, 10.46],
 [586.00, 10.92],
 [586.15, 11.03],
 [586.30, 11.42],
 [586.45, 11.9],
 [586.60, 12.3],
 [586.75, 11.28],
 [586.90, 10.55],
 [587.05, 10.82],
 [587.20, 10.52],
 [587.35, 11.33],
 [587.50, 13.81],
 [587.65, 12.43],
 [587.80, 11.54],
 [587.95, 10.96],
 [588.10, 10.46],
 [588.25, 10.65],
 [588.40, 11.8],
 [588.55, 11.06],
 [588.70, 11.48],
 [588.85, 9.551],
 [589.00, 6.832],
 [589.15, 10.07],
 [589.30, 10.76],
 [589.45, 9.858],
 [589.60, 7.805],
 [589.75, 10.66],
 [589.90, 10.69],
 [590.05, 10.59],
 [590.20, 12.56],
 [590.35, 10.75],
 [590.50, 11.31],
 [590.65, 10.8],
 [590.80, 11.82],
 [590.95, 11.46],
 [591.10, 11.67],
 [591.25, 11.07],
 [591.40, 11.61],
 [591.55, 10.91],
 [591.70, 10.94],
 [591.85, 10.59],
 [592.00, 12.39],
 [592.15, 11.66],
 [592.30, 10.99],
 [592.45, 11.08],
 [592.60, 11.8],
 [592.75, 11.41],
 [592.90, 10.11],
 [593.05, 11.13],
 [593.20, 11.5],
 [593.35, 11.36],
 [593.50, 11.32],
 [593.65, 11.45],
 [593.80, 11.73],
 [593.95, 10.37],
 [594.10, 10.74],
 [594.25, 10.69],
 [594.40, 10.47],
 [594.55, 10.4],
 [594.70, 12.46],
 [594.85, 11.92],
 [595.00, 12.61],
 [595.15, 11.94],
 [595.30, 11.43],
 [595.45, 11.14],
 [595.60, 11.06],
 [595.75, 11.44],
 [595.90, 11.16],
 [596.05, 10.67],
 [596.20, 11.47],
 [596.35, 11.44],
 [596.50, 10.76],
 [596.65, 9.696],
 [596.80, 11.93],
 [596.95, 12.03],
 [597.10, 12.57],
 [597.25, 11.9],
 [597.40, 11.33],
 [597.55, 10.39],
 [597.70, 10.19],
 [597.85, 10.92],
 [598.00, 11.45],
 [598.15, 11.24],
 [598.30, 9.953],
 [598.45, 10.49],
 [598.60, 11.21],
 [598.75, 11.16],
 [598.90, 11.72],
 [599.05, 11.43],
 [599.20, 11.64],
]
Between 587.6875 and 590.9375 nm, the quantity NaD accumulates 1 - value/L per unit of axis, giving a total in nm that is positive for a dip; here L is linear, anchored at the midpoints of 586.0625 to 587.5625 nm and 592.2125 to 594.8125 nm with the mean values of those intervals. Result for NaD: 0.21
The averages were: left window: 11.5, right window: 11.1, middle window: 10.6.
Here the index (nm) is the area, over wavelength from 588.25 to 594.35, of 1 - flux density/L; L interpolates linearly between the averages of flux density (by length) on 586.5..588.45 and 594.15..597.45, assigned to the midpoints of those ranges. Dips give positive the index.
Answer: 0.27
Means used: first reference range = 11.4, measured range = 10.9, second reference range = 11.4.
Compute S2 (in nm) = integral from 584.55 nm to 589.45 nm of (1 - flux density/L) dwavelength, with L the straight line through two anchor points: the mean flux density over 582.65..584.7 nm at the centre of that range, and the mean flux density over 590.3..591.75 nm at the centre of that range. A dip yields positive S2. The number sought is 0.18 nm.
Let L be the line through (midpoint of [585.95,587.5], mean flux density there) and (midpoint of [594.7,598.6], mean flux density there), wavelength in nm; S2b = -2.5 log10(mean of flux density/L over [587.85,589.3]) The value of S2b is 0.10 mag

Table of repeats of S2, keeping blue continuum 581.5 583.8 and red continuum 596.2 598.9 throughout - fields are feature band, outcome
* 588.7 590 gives 0.19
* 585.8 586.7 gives 0.00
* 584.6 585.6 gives 0.04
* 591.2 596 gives -0.04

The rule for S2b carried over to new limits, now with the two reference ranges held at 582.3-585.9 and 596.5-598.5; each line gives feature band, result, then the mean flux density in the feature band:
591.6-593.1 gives 0.00 mag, 11.2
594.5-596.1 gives -0.04 mag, 11.5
